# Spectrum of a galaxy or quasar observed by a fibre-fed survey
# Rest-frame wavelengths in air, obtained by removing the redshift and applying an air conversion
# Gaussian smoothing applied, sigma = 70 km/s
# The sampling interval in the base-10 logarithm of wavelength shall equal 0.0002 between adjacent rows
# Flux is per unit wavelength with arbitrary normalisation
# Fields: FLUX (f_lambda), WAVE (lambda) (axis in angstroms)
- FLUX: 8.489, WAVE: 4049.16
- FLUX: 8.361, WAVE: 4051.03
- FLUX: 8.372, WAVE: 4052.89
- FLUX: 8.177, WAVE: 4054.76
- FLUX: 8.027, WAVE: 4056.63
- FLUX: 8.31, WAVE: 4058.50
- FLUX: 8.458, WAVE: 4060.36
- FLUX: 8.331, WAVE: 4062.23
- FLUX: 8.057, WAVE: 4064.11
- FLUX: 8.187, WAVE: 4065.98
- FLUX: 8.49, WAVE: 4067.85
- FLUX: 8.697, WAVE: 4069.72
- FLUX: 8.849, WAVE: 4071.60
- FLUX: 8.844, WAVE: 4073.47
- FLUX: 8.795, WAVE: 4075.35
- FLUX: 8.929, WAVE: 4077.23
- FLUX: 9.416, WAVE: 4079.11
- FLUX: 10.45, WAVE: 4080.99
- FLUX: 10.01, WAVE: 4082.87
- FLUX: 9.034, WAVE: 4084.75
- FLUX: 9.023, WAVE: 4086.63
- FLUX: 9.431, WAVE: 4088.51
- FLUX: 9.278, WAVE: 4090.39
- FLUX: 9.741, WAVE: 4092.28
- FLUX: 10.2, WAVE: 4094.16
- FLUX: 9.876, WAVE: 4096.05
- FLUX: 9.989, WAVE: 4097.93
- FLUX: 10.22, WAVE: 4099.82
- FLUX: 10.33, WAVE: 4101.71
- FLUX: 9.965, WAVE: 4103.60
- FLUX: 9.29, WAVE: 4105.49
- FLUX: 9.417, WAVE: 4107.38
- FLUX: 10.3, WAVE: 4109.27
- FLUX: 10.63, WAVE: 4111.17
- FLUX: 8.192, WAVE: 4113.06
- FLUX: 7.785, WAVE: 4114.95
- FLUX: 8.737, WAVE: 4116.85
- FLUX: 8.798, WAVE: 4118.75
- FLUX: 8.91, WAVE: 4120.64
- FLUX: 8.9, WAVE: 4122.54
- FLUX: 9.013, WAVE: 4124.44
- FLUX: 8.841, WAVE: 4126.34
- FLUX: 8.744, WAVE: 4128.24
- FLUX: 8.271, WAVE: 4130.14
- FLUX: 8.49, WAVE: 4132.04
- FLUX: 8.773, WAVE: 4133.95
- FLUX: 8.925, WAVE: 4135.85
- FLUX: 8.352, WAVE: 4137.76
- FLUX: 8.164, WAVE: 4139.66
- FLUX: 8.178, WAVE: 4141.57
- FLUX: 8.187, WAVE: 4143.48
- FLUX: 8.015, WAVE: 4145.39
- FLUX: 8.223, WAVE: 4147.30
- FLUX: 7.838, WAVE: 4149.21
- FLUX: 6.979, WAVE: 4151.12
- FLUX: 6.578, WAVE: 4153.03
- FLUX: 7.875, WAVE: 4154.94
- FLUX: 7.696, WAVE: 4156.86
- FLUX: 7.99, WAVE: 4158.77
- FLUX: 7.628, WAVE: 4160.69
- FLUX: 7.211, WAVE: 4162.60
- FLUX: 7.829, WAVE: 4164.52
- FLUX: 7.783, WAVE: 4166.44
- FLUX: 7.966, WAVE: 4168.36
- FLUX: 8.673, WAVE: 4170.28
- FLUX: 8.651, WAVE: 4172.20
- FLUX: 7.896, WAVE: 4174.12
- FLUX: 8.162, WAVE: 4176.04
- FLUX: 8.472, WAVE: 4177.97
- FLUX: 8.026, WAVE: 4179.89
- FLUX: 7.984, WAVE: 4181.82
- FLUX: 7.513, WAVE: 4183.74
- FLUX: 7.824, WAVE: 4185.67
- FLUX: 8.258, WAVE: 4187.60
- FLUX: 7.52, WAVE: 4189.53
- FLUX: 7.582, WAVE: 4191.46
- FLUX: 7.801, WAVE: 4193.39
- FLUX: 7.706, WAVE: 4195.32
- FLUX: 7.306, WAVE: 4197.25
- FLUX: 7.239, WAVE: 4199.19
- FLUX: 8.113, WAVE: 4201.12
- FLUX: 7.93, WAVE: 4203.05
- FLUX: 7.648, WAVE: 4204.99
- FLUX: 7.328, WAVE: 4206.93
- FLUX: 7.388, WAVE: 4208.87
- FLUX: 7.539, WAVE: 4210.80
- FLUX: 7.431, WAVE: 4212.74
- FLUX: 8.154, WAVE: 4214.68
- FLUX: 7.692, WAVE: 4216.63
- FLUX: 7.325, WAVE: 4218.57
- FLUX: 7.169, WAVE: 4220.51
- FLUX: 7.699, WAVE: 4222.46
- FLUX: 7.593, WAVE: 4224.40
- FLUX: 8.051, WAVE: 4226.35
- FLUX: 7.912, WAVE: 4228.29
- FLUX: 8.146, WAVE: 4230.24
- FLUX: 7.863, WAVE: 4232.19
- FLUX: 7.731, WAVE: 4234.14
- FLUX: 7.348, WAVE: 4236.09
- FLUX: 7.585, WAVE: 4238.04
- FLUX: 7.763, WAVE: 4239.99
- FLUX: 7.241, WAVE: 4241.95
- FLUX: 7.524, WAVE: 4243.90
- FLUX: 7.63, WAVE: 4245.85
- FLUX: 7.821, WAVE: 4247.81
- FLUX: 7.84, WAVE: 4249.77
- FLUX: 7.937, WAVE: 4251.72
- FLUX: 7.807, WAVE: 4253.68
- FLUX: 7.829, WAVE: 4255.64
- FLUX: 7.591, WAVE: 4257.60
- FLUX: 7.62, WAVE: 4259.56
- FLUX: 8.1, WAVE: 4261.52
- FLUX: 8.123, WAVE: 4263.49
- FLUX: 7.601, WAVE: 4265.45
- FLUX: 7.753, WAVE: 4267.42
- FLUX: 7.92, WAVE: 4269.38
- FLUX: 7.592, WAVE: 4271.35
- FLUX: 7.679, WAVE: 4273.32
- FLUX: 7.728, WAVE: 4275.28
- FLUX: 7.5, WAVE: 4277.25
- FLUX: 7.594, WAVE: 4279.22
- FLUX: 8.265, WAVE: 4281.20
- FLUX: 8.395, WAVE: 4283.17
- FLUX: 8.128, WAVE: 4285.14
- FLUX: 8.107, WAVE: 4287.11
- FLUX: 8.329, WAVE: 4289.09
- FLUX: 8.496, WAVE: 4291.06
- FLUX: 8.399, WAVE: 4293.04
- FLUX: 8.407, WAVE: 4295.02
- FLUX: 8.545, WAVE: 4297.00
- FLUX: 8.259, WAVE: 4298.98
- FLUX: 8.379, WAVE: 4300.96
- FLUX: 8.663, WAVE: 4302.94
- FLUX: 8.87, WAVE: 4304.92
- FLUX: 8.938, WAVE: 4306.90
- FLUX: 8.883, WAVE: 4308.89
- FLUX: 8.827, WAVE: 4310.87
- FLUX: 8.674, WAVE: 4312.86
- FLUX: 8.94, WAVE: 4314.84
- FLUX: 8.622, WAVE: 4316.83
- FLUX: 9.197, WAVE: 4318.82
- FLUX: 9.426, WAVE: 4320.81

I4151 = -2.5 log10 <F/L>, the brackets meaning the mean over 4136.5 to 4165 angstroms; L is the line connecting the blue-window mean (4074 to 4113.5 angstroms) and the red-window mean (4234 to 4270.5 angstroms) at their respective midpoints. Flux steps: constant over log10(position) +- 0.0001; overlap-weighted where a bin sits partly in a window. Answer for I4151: 0.15 mag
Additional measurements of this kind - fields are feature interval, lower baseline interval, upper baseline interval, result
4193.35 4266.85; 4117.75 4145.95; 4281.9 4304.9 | 0.10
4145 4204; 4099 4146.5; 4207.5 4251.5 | 0.07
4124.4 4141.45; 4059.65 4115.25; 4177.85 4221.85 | 0.01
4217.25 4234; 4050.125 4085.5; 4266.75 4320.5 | 0.10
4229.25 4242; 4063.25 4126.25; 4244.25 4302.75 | 0.08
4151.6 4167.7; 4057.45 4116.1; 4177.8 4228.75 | 0.10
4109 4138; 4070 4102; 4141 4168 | -0.04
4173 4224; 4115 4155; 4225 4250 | 0.03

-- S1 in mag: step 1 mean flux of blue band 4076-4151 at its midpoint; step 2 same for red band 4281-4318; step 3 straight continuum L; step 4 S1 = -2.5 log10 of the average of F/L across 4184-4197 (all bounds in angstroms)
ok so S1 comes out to 0.146 mag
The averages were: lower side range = 9.07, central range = 7.74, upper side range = 8.54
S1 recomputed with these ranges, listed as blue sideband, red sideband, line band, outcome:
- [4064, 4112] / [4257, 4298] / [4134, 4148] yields 0.091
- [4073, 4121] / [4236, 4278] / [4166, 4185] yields 0.063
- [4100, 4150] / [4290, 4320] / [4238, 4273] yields 0.130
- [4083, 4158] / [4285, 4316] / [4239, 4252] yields 0.131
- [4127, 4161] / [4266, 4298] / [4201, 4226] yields 0.062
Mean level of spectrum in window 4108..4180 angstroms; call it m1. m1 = 8.31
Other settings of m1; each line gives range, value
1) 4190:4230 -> 7.64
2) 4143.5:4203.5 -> 7.82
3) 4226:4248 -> 7.71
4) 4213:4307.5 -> 7.92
